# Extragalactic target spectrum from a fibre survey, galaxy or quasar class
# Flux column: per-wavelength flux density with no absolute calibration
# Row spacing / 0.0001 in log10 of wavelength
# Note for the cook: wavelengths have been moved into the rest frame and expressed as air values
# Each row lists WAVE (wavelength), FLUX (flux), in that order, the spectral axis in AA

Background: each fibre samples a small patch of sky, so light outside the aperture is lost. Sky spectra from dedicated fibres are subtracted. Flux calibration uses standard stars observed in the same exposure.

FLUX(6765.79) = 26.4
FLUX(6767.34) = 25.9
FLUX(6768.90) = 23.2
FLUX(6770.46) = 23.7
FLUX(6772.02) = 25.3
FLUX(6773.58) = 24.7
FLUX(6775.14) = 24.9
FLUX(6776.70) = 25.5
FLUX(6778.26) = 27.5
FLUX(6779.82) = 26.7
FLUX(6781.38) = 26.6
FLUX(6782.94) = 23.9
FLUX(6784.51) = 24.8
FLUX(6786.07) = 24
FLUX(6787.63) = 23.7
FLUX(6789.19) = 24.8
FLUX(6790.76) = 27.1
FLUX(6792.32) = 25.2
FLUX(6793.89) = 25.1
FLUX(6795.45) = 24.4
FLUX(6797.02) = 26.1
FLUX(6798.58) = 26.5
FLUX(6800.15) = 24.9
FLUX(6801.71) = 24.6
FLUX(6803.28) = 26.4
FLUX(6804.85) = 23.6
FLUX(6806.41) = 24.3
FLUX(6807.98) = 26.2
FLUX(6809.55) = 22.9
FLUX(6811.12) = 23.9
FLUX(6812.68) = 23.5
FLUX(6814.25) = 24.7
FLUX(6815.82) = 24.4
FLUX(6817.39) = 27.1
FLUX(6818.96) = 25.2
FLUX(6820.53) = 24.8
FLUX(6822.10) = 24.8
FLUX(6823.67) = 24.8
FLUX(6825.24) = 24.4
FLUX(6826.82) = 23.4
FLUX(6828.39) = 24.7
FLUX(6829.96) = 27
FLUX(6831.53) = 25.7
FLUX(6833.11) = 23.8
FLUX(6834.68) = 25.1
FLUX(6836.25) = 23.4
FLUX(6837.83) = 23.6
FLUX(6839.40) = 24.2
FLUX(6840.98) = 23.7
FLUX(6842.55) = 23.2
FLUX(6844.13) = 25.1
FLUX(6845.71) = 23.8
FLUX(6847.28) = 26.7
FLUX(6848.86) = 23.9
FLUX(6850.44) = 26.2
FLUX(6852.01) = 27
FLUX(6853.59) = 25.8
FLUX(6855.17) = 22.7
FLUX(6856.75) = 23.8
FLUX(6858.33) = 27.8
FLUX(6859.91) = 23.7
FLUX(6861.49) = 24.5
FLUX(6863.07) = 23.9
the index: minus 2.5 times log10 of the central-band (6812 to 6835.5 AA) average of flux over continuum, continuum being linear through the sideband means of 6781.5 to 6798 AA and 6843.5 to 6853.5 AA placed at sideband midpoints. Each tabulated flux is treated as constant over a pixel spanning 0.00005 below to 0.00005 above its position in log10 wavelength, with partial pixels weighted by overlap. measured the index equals 0.016 mag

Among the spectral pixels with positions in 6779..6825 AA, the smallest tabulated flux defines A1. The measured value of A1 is 22.9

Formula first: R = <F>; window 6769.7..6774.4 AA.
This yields 24.6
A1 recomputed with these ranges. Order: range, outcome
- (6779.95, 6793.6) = 23.7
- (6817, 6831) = 23.4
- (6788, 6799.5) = 24.4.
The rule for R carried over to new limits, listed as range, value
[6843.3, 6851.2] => 25.1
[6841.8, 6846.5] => 24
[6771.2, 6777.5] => 25.1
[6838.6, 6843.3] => 23.7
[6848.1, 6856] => 25.1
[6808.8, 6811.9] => 23.4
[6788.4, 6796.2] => 25.3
